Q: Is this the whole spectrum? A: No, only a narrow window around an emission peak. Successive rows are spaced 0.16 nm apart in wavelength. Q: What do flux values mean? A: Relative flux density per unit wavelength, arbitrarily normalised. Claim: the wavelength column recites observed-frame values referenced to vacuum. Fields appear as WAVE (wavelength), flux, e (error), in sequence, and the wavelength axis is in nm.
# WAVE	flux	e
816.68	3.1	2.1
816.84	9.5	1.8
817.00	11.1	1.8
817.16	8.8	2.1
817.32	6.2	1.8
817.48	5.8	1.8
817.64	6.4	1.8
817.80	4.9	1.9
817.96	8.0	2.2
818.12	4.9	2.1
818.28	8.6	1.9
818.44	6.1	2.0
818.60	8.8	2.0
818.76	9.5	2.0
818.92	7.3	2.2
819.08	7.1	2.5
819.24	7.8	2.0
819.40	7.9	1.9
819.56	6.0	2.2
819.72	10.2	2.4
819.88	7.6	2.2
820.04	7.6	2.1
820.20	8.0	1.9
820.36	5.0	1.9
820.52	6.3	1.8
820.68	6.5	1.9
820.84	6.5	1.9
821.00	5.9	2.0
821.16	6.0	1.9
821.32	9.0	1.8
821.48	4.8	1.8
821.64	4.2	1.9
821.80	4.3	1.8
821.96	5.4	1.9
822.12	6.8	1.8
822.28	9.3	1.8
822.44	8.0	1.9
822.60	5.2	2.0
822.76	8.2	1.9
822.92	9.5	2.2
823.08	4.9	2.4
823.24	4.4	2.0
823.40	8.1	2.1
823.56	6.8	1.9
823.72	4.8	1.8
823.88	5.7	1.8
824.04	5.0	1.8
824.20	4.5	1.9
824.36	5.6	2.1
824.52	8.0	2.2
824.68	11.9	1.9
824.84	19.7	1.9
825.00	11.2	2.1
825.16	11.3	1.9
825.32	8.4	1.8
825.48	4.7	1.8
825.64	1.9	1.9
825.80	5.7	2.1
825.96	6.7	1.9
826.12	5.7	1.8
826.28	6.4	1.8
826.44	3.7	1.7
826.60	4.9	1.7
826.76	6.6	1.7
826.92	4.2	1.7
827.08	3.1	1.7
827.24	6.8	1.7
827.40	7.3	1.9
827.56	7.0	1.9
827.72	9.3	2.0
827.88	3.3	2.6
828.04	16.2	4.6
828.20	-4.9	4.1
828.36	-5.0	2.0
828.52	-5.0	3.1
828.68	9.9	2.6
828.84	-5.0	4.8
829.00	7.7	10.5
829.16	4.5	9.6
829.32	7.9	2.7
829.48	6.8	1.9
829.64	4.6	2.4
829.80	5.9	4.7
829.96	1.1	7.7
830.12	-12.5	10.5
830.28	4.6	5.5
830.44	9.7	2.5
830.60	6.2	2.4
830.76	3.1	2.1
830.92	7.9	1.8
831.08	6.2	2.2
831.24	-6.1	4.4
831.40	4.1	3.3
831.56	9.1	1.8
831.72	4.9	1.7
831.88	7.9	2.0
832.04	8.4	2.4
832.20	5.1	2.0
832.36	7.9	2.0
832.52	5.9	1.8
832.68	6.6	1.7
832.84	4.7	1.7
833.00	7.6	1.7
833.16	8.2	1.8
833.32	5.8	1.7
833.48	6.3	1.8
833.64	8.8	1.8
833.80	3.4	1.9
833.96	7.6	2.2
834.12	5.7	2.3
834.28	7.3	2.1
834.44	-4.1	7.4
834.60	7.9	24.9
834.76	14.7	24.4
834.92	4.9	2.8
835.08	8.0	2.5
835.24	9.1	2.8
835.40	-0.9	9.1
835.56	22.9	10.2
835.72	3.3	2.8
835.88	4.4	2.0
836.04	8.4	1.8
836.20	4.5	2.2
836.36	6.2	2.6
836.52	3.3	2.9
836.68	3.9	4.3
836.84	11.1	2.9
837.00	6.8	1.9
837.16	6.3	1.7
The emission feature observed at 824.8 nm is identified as [O III] 5007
